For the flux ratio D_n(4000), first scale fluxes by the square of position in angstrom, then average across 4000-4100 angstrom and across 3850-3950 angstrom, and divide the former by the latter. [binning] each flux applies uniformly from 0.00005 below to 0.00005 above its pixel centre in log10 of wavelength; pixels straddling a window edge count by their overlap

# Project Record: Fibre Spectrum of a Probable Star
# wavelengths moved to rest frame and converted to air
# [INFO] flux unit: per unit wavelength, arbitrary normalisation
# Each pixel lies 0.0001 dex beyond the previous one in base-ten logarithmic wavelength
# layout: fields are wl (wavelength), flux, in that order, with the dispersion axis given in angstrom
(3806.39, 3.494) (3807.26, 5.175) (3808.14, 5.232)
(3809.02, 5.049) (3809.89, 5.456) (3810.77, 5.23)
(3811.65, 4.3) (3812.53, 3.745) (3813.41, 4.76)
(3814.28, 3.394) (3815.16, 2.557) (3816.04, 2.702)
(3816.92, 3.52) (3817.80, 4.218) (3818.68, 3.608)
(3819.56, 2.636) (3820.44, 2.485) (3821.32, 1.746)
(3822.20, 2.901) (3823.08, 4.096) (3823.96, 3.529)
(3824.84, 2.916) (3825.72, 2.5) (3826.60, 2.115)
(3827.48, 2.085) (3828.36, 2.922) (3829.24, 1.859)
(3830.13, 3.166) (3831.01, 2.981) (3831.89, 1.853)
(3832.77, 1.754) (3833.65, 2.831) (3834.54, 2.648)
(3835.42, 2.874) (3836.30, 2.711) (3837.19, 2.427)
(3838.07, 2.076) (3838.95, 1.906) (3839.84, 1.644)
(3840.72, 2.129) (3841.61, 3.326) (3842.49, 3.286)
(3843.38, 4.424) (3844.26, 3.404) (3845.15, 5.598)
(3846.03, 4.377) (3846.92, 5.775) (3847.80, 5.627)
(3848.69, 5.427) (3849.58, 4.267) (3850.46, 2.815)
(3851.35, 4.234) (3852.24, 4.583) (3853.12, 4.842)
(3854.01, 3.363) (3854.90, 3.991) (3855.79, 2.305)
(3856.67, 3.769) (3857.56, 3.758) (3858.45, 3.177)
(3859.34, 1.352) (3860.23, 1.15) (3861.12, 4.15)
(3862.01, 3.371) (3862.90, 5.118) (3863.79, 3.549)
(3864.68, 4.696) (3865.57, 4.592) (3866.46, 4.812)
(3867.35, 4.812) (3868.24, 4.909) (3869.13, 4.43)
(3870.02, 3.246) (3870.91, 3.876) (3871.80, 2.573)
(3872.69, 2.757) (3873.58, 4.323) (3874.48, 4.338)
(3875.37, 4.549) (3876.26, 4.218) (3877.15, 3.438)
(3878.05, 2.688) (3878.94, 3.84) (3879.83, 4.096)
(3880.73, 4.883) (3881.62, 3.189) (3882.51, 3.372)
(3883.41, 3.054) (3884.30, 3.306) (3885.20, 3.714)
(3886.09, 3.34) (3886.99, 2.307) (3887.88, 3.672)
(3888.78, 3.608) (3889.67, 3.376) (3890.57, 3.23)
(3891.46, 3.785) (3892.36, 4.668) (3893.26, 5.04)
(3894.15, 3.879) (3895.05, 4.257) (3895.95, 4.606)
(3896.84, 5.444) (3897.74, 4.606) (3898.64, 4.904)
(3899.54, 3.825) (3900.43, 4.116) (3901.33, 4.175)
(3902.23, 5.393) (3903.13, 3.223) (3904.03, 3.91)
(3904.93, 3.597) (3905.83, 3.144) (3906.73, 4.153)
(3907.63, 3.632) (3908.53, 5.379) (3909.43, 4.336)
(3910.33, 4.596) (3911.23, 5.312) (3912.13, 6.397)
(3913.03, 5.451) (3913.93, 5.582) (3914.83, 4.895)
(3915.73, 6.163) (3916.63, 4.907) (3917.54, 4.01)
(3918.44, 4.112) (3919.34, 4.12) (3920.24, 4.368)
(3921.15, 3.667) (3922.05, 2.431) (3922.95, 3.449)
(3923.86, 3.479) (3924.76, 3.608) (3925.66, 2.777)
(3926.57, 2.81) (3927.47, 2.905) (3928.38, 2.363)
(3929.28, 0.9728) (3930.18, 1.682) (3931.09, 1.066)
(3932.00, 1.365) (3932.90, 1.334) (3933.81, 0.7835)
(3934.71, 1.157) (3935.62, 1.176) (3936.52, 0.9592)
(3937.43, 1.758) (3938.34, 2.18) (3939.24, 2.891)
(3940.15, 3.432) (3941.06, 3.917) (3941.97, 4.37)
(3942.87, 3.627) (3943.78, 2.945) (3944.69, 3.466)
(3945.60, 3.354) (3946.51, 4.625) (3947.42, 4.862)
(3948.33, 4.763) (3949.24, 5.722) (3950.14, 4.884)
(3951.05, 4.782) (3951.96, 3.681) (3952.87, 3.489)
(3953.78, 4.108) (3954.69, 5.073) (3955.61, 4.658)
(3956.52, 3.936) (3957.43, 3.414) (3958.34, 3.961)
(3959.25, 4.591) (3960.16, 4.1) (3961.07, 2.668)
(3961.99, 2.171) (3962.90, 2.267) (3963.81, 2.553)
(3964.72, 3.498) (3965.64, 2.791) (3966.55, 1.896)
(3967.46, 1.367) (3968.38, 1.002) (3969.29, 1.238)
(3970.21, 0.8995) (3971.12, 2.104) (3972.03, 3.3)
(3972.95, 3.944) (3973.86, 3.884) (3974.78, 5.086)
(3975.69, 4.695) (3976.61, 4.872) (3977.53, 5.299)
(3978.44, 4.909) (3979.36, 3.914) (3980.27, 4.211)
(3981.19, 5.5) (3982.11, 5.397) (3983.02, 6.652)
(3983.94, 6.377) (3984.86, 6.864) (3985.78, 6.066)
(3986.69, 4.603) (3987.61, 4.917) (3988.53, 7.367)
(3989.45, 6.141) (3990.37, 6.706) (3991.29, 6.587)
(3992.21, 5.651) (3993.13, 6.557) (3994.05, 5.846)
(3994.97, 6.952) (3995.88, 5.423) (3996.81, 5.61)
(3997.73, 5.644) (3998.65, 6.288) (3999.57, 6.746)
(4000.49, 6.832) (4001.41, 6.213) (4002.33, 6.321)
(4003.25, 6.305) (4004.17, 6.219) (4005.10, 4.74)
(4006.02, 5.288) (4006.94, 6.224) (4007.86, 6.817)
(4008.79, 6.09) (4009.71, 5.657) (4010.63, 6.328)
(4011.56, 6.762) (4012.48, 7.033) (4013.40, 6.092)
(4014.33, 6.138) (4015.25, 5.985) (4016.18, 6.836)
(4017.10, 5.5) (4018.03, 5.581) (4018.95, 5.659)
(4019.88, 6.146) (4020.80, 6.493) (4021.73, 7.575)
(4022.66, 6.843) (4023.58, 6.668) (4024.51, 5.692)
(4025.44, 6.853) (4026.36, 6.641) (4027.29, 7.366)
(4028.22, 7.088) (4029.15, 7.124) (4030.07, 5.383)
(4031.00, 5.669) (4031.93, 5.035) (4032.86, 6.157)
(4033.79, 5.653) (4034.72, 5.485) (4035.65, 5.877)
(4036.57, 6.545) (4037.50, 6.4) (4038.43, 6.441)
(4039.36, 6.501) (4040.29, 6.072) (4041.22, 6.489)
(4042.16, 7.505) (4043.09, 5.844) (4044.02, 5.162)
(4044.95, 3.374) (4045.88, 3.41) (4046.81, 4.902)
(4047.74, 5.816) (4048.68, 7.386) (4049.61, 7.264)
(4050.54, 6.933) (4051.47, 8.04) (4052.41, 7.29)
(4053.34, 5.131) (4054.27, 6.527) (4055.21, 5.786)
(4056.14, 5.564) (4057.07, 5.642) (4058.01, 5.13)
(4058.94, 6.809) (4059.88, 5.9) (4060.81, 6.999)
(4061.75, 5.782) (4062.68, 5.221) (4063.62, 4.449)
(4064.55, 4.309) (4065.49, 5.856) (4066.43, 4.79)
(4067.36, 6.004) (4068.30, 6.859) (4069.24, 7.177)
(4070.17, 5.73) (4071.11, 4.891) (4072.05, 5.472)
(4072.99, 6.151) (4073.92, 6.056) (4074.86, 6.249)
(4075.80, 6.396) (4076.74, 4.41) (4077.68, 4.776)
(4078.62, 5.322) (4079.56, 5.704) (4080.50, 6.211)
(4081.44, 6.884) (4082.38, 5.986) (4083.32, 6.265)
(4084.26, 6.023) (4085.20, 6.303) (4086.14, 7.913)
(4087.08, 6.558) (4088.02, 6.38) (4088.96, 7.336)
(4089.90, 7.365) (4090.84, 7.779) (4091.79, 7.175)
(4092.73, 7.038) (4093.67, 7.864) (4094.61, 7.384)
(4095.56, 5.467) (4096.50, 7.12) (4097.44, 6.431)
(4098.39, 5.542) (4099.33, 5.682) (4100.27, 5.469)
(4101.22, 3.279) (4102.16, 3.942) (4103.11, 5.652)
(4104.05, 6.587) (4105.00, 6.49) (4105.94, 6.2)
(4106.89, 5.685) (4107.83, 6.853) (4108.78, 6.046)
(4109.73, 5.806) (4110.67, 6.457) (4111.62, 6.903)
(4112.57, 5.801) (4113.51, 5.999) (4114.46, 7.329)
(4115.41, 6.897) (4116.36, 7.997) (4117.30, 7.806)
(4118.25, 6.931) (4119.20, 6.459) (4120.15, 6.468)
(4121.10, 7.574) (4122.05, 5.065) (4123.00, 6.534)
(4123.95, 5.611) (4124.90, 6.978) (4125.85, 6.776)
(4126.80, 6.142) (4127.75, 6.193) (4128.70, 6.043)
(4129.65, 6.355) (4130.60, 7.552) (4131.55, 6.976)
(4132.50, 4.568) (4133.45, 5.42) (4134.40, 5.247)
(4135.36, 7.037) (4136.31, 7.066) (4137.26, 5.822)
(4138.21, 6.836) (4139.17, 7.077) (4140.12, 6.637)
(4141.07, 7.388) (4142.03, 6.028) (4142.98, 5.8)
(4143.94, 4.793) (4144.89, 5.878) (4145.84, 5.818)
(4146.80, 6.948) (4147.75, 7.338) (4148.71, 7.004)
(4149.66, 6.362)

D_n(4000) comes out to 1.8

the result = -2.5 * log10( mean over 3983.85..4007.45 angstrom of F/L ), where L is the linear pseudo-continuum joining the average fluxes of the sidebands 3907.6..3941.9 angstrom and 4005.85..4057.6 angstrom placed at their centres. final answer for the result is -0.17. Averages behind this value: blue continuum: 3.31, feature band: 6.09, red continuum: 6.18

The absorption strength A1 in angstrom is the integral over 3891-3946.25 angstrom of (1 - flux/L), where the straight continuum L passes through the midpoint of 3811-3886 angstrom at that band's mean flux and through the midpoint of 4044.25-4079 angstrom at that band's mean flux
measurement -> 7.6 angstrom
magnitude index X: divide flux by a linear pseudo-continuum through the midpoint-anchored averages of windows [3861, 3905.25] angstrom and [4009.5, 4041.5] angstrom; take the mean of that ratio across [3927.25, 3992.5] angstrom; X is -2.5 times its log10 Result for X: 0.391 mag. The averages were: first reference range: 3.98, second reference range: 6.28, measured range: 3.69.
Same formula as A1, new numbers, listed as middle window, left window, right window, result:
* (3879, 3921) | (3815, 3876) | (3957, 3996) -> -4.6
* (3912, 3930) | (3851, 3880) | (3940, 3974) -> -1.3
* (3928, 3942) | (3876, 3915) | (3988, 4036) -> 8.6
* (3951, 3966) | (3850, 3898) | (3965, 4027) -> 4.0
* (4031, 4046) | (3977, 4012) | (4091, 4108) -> 0.5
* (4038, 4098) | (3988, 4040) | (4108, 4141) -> 2.1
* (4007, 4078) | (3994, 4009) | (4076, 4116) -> 1.3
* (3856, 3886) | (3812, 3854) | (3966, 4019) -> 0.3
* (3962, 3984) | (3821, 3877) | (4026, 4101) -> 6.3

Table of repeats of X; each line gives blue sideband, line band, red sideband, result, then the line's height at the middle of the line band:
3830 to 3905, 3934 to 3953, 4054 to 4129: 0.32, 4.55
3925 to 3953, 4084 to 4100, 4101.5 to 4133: -0.16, 5.88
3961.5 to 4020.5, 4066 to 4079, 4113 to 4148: 0.03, 5.91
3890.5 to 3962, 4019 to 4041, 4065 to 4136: -0.20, 5.24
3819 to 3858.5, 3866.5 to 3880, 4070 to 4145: -0.08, 3.62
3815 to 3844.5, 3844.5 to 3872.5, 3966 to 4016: -0.24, 3.21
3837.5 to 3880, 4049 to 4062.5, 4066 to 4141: -0.09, 5.81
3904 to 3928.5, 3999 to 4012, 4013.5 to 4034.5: -0.05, 5.9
